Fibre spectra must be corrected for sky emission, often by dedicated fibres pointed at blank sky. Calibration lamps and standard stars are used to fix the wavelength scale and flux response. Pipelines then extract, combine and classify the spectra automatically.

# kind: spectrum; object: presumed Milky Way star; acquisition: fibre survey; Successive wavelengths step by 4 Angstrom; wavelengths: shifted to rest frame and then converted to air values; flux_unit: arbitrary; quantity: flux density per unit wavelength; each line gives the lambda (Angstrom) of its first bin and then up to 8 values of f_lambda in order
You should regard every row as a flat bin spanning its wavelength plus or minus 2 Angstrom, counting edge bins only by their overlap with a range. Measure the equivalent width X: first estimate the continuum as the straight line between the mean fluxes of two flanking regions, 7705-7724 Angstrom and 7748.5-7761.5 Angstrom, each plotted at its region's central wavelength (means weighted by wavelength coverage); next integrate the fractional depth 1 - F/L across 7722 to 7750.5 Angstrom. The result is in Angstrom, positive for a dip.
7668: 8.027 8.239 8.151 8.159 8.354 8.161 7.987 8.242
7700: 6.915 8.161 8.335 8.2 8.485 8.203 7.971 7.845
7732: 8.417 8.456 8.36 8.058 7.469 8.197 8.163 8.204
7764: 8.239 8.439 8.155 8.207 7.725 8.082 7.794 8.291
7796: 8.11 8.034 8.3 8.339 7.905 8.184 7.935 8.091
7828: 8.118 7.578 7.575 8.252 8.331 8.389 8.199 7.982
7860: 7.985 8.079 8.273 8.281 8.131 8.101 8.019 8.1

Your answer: 0.3 Angstrom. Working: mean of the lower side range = 8.26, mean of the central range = 8.08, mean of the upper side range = 8.1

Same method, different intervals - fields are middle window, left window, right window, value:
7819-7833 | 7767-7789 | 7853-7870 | 0.2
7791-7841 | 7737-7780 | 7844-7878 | 0.7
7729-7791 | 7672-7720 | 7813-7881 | -0.2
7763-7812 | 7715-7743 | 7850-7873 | 0.3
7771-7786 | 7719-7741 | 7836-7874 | 0.3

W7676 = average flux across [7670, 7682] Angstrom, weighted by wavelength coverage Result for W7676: 8.18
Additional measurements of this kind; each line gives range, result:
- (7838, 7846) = 8.29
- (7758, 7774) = 8.26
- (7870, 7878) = 8.21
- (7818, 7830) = 8.05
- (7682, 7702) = 7.93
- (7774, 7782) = 7.97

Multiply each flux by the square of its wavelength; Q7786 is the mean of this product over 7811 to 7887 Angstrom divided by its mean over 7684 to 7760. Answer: 1.03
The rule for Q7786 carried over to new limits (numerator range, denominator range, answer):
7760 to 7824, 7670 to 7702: 1.04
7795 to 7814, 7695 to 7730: 1.04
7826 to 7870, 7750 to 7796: 1.01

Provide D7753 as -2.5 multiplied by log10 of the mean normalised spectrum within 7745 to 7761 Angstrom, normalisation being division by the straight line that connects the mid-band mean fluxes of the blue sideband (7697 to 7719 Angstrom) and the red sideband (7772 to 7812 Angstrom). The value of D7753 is 0.01 mag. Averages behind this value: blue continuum 8.04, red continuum 8.09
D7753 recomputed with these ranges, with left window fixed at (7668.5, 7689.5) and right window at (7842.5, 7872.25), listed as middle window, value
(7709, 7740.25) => -0.01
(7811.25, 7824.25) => 0.02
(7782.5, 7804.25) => 0.01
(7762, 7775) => -0.01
